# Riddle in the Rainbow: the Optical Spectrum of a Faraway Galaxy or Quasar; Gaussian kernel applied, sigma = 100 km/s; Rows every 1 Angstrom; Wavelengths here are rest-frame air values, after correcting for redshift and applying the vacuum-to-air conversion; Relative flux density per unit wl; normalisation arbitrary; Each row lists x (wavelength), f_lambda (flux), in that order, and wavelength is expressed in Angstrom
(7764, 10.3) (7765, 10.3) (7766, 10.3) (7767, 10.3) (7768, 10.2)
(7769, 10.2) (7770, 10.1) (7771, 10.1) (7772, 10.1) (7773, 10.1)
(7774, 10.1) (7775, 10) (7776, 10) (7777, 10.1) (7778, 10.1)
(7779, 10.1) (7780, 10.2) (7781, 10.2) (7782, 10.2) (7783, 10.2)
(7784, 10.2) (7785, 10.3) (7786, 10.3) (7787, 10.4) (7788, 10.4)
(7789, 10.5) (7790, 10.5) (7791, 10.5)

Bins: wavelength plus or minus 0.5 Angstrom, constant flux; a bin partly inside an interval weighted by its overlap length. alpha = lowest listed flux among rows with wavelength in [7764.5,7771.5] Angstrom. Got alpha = 10.1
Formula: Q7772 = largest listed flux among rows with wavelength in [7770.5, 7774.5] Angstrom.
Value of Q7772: 10.1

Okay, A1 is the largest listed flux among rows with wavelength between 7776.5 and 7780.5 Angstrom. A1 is 10.2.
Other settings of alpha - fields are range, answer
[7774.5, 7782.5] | 10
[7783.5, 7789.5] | 10.2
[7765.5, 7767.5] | 10.3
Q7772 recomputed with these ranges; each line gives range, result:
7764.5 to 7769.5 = 10.3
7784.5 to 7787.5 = 10.4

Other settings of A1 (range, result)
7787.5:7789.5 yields 10.5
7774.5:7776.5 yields 10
